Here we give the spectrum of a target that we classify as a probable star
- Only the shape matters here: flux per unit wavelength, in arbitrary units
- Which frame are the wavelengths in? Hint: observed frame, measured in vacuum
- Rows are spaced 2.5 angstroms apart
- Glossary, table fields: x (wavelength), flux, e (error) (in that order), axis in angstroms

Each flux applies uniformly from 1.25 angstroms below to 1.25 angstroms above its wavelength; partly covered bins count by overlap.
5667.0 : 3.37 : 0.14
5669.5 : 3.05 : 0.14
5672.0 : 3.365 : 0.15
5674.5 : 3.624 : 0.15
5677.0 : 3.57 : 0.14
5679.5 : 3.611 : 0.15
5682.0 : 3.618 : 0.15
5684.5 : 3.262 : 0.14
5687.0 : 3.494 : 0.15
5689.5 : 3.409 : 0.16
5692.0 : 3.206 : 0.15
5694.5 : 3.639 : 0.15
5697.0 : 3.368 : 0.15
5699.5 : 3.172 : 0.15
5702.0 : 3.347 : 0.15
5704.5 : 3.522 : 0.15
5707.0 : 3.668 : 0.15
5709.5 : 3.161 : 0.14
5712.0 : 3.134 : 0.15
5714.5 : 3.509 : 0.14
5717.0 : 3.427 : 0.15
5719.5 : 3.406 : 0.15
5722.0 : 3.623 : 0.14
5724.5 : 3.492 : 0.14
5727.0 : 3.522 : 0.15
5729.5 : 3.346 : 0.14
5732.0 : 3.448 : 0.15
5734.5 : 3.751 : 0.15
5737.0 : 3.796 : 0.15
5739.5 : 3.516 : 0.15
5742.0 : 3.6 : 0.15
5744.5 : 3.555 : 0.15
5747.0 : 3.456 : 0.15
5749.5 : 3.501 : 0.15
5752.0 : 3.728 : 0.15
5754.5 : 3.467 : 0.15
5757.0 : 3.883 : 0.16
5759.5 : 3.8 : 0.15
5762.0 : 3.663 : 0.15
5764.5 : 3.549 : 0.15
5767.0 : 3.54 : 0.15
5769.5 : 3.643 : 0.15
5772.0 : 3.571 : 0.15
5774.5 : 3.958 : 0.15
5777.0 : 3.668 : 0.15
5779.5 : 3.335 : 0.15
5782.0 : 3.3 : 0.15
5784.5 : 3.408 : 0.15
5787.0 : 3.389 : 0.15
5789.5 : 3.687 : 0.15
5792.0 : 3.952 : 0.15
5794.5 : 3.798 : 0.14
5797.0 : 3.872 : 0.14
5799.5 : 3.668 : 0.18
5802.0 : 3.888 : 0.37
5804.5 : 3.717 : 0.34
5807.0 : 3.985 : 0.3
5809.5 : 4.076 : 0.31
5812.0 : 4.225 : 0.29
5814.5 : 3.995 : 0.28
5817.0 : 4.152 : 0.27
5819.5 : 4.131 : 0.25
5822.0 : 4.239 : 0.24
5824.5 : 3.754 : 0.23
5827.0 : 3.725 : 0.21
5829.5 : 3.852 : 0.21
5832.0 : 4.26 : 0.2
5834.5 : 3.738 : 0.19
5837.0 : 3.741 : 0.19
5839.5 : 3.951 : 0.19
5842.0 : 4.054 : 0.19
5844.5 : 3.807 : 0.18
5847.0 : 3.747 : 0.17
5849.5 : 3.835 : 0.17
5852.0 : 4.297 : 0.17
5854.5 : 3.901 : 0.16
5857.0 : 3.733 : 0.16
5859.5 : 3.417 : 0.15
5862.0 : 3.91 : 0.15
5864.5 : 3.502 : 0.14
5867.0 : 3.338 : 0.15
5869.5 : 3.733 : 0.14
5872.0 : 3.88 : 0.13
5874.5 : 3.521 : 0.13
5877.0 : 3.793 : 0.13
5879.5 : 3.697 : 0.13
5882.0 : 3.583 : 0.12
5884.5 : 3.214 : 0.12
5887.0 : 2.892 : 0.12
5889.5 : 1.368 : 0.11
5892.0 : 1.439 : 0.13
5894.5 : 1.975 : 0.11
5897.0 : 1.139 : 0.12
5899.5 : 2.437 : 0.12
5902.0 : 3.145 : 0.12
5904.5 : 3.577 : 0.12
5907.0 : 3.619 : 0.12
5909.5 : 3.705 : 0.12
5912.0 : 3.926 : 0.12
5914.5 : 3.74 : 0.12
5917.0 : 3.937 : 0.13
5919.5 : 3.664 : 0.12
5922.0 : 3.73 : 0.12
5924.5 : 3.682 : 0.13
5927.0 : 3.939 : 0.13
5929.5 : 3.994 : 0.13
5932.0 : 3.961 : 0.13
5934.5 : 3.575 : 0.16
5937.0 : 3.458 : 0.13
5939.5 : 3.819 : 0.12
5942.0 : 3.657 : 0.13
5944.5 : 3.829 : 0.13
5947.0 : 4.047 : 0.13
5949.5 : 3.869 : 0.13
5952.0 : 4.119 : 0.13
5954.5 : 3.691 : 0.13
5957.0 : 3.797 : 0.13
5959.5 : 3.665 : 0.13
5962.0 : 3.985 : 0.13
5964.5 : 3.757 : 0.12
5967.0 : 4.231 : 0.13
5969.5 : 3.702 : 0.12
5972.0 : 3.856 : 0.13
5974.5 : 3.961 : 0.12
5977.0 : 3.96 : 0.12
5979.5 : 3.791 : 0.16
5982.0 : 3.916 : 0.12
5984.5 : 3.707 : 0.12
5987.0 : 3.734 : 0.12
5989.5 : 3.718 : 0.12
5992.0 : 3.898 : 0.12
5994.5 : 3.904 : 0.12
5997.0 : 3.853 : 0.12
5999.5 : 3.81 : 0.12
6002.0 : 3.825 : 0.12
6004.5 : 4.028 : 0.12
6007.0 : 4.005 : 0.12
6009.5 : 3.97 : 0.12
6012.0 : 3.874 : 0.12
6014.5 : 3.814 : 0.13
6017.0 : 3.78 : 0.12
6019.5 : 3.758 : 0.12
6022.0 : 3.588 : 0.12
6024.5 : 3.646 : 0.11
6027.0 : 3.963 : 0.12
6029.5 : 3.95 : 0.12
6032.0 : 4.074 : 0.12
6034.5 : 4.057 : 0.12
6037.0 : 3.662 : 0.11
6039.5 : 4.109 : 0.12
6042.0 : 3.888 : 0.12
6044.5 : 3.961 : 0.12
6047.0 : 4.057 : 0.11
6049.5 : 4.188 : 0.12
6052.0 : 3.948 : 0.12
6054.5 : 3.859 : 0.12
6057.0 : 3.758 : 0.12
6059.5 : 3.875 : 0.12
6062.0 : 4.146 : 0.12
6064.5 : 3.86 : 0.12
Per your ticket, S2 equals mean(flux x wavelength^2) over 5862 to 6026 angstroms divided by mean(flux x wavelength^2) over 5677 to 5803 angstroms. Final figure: 1.09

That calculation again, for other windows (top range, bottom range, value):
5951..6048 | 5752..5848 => 1.09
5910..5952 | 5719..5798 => 1.12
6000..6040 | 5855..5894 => 1.25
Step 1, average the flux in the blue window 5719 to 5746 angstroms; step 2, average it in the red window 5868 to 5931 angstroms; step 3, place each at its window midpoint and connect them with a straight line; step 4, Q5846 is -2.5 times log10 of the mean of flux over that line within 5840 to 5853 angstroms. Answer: -0.18 mag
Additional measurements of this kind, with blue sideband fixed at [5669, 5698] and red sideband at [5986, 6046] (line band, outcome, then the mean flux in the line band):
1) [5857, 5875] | 0.02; 3.63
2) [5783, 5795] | -0.01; 3.63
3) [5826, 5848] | -0.07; 3.88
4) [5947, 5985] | -0.02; 3.88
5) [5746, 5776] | -0.03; 3.65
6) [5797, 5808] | -0.06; 3.82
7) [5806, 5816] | -0.13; 4.07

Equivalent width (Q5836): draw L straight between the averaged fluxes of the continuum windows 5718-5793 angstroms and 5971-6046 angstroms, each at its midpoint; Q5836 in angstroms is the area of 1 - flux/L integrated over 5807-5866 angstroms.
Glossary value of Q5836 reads -3.85 angstroms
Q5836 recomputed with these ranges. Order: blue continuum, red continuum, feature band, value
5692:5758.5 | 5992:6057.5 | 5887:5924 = 7.6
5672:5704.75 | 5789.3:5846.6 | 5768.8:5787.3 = 1.2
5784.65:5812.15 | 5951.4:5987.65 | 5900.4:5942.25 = 1.5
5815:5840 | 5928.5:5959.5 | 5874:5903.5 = 9.2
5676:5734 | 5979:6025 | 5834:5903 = 6.4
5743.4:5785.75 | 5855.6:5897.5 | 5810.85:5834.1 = -4.8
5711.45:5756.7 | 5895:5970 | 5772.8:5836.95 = -4.7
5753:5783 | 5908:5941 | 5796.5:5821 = -2.1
